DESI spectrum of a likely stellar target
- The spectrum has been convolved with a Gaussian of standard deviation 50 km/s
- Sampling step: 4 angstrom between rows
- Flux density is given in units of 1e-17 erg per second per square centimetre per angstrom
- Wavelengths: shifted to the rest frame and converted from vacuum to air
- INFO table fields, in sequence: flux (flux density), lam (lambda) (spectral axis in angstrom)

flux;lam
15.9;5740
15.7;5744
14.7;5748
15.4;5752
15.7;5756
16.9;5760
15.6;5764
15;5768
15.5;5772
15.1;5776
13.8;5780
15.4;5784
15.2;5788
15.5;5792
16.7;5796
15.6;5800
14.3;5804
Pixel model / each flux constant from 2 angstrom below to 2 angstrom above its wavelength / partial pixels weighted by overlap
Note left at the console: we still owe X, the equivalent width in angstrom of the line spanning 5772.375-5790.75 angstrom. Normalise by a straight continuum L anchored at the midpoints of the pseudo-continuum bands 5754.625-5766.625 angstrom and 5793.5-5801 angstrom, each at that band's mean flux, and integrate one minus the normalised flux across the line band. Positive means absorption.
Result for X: 1.3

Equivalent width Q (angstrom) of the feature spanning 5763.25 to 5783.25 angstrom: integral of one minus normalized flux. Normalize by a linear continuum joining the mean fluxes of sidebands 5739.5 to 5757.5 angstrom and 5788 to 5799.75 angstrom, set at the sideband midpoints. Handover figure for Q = 0.9 angstrom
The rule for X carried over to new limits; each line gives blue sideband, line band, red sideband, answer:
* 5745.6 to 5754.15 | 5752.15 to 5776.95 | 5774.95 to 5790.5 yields -1.06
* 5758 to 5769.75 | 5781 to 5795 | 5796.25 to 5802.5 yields 0.42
